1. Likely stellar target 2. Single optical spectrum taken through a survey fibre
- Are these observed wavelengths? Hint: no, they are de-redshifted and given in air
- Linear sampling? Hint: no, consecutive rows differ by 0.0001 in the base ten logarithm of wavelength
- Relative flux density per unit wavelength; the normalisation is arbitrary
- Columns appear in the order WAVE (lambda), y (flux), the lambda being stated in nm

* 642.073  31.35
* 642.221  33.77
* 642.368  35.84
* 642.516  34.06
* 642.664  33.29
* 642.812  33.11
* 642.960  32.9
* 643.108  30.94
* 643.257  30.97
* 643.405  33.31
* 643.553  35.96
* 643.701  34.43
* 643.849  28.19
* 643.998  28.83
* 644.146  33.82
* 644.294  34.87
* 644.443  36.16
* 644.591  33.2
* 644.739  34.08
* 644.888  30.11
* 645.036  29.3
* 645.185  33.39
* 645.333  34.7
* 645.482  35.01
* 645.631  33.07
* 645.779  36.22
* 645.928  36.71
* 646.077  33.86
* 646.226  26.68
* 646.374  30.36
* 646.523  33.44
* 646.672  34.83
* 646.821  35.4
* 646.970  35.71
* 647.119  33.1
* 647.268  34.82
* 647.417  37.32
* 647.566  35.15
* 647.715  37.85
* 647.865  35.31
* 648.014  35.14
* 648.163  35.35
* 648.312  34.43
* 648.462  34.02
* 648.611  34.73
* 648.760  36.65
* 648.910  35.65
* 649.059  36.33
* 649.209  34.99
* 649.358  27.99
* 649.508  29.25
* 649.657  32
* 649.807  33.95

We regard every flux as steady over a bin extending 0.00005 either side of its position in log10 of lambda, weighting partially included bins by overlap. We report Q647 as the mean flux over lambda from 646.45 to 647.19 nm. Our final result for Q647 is 34.5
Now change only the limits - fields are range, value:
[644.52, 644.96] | 32.5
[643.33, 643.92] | 33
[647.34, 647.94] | 36.4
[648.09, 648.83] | 35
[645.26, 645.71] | 34.3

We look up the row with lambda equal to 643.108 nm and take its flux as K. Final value 30.94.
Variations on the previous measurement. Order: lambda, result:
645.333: 34.7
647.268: 34.82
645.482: 35.01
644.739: 34.08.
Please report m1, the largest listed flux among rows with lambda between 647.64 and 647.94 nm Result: 37.85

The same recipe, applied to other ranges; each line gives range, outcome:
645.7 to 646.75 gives 36.71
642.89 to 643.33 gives 32.9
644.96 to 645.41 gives 34.7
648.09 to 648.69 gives 35.35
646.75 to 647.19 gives 35.71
